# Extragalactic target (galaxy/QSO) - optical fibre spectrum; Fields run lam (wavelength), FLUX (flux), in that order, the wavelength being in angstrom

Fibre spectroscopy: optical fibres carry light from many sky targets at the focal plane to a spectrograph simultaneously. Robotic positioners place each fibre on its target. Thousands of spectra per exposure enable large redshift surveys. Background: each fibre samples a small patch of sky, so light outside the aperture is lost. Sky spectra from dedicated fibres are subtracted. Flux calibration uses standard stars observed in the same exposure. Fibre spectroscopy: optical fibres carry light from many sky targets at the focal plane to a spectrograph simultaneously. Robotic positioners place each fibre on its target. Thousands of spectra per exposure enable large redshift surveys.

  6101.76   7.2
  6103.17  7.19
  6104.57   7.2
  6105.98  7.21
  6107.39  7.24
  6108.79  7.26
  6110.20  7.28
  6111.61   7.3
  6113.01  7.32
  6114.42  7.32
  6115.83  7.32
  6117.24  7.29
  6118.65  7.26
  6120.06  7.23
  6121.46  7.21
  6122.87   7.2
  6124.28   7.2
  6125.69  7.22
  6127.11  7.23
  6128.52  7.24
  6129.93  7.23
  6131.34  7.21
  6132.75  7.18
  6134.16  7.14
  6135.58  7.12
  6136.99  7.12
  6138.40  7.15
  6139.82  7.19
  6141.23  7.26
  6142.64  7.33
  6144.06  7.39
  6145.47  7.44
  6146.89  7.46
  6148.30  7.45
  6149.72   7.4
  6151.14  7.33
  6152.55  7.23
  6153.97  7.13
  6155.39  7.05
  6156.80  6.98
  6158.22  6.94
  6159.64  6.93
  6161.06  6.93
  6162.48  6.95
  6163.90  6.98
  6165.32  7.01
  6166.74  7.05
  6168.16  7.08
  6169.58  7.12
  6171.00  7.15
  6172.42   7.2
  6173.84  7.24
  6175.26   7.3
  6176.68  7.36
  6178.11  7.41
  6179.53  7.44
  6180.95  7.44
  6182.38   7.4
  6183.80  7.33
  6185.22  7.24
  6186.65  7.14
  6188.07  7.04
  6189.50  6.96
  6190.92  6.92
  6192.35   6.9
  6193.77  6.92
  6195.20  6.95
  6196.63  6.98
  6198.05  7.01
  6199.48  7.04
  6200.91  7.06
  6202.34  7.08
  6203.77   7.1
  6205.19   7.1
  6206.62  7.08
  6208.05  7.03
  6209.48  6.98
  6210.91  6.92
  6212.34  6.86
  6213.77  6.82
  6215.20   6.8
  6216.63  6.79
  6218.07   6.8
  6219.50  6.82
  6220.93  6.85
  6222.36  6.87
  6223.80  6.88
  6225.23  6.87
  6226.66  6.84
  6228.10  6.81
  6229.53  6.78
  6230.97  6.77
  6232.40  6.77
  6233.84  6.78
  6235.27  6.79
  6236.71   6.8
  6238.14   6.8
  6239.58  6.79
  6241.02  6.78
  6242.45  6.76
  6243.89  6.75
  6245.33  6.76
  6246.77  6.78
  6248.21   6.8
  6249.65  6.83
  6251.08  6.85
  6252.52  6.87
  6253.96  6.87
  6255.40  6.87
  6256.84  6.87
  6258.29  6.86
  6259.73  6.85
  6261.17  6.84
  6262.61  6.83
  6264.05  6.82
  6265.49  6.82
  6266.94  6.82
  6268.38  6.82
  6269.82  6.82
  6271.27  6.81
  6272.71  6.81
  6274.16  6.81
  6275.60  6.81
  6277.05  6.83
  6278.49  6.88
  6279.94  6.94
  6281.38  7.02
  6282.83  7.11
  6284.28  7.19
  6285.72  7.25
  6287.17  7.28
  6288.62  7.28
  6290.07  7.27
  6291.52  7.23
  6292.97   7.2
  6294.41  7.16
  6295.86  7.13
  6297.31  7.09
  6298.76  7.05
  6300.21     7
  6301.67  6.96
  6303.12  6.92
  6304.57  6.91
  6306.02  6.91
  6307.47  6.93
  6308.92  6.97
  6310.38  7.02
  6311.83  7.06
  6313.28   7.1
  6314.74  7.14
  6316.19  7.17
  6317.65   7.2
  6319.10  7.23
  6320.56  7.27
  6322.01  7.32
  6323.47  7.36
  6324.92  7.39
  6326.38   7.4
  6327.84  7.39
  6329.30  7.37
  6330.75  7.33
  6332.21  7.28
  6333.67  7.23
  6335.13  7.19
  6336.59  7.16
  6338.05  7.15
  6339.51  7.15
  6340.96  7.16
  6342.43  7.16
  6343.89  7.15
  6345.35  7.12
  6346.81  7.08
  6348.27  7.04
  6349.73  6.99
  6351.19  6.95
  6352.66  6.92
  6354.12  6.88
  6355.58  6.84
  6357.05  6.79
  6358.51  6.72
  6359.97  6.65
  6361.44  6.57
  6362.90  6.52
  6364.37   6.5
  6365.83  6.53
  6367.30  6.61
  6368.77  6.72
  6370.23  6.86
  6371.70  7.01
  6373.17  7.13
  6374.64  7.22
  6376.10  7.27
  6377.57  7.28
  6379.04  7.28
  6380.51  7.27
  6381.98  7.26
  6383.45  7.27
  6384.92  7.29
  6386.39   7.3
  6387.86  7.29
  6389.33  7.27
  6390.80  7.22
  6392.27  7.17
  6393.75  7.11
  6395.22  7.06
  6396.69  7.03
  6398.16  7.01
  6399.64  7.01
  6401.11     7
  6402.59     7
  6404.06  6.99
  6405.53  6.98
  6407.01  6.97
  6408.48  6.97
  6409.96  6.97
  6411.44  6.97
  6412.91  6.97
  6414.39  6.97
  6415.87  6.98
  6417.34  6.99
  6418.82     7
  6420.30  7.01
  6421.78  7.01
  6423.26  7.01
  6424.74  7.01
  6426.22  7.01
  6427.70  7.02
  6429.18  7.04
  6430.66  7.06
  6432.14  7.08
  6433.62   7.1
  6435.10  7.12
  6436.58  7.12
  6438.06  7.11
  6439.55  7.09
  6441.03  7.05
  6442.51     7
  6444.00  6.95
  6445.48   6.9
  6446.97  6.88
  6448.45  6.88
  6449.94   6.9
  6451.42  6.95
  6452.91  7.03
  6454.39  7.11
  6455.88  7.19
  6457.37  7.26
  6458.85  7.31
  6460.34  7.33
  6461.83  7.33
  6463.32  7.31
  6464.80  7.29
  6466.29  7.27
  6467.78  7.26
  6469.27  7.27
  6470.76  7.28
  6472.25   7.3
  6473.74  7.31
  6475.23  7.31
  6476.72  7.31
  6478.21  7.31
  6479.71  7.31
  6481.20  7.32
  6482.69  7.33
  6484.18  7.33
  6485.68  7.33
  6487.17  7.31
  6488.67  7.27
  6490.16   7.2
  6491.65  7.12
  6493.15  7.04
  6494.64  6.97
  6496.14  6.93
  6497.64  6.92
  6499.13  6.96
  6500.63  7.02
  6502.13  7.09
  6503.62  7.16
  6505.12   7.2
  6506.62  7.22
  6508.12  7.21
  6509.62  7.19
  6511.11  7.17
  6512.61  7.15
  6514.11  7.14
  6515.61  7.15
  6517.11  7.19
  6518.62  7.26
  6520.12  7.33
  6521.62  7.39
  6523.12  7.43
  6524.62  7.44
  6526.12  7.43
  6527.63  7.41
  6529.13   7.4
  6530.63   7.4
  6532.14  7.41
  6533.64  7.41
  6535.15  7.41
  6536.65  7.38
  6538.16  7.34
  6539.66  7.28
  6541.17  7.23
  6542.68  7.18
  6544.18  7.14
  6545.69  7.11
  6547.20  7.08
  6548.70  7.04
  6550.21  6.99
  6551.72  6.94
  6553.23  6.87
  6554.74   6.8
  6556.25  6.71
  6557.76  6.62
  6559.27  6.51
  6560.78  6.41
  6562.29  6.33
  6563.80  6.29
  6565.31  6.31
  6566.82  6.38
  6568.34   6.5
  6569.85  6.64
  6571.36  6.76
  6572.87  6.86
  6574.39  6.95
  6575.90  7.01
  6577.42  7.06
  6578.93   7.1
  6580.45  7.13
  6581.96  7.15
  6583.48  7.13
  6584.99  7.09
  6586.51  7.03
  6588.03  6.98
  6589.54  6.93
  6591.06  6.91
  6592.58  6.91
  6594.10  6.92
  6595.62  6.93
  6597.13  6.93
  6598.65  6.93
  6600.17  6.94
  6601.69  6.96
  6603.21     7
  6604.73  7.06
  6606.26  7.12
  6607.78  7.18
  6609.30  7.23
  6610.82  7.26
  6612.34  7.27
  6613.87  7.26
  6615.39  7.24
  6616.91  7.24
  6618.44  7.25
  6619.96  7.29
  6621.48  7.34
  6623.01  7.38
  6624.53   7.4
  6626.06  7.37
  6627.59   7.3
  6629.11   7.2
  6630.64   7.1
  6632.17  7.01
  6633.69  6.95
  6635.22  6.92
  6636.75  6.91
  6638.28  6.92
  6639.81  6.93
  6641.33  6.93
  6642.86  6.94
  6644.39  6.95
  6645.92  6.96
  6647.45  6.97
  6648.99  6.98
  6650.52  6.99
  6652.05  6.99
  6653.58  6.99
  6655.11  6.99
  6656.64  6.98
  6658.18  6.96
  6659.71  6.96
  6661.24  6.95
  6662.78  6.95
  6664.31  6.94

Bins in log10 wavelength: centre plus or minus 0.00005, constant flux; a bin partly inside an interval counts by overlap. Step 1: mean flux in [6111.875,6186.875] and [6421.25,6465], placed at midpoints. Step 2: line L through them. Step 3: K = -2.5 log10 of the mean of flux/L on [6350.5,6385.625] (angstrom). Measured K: 0.03 mag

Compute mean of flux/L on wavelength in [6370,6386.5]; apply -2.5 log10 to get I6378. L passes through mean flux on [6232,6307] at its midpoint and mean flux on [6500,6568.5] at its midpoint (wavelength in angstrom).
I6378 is -0.03 mag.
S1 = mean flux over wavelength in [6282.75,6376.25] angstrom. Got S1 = 7.06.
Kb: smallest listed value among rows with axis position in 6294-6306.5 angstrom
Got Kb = 6.91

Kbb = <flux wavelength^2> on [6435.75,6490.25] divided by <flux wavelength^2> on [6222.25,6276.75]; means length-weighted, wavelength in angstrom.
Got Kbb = 1.13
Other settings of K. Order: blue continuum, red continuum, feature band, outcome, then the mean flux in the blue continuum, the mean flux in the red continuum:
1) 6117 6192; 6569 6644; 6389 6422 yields 0.015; 7.19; 7.07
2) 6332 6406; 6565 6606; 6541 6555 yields -0.016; 7.03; 6.92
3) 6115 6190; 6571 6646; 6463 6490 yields -0.028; 7.2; 7.07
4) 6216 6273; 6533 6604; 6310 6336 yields -0.063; 6.82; 6.93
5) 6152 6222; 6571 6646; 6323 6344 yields -0.030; 7.06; 7.07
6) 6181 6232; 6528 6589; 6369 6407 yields -0.026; 6.97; 6.96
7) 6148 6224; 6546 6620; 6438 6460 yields -0.011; 7.07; 6.93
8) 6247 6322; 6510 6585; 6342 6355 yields -0.004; 6.99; 7.04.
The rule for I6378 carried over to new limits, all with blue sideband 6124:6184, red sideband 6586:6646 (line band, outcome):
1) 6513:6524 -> -0.02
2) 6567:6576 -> 0.06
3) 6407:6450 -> 0.02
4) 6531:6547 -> -0.03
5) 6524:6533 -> -0.05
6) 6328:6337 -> -0.02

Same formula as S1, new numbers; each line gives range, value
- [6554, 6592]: 6.78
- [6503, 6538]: 7.3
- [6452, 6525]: 7.22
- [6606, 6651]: 7.13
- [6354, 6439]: 7.01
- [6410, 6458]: 7.02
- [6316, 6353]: 7.2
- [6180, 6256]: 6.92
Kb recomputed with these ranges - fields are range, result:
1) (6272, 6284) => 6.81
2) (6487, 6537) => 6.92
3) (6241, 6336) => 6.75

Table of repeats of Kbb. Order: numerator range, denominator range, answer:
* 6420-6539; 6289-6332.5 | 1.06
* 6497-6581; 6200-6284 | 1.13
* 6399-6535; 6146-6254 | 1.11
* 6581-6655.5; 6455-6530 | 1.02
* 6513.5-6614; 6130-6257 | 1.12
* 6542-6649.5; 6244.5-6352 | 1.09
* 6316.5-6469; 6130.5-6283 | 1.07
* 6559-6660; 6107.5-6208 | 1.12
